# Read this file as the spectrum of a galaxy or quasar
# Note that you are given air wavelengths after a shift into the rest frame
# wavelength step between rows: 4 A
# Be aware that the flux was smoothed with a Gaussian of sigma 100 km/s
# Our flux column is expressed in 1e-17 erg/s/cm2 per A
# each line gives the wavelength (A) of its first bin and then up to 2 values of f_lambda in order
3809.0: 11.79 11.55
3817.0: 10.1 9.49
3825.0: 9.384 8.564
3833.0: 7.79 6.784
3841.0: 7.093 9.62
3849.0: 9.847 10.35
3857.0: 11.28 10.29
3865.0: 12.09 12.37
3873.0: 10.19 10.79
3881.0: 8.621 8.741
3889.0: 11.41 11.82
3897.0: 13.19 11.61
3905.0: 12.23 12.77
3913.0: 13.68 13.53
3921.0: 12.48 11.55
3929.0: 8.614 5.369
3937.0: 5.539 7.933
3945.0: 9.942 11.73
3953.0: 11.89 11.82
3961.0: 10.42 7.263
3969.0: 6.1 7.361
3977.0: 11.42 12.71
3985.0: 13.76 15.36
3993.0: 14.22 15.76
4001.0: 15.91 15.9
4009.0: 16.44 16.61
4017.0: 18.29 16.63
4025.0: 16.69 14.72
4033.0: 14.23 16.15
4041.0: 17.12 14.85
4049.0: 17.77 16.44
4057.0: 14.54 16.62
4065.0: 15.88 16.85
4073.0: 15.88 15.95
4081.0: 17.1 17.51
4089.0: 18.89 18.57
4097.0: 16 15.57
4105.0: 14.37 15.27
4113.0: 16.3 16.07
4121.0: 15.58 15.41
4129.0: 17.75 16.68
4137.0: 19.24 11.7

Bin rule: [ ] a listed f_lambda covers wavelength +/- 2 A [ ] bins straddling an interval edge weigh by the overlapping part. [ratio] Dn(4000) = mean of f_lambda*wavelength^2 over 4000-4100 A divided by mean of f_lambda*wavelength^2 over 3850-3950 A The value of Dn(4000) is 1.7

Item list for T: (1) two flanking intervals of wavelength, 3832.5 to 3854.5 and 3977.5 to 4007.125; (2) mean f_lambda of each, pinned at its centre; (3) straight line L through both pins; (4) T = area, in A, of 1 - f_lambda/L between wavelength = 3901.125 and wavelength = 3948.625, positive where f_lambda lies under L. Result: 5.4 A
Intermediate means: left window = 8.59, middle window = 10.4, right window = 14.6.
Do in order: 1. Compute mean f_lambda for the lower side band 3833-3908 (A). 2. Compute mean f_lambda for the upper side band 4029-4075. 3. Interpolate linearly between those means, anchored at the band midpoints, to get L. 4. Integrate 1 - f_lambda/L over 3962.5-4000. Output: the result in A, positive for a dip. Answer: 6.1 A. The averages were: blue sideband 10.4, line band 11.7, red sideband 16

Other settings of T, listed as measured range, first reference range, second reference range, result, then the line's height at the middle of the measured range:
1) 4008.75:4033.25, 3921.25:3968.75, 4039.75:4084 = -4.5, 13.8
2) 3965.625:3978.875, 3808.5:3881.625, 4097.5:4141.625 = 4.7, 12.7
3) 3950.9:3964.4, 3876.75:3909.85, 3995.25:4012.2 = 2.9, 14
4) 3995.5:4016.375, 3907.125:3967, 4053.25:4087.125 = -4.5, 13.4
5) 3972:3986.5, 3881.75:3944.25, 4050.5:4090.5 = 1.8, 13.1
